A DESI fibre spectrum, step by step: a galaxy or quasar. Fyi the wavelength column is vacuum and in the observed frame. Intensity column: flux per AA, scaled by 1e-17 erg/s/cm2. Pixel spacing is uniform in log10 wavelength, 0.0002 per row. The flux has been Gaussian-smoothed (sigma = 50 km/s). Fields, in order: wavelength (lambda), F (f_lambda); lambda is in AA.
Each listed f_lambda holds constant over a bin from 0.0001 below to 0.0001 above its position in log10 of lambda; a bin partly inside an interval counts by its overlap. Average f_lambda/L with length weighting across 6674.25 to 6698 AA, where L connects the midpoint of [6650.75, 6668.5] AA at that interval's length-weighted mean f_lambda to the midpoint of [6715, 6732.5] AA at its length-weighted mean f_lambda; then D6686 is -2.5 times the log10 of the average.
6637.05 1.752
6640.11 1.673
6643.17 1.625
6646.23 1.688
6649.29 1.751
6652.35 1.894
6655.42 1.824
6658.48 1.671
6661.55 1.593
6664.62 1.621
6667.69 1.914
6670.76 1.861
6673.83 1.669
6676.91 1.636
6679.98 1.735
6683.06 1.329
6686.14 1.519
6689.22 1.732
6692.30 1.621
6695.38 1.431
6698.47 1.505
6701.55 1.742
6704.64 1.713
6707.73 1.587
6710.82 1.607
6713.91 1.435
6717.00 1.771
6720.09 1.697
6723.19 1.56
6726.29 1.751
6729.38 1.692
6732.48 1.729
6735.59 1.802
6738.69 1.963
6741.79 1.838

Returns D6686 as 0.10 mag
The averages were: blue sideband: 1.75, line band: 1.57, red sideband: 1.69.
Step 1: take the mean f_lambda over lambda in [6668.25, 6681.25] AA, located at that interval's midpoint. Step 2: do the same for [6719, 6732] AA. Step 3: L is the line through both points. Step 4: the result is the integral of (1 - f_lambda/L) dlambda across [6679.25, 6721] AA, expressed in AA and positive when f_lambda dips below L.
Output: 2.7 AA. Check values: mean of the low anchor 1.74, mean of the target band 1.6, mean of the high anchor 1.68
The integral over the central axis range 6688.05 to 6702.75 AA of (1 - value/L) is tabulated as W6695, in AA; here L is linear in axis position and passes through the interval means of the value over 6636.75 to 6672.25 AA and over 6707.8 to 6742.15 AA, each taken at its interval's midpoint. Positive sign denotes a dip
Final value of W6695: 1.0 AA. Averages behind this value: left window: 1.74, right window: 1.7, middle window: 1.6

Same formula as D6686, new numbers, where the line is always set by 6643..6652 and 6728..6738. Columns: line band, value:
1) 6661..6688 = 0.05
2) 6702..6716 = 0.09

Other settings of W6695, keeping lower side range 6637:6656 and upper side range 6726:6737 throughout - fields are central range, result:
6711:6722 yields 0.7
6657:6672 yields 0.1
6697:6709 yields 0.7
